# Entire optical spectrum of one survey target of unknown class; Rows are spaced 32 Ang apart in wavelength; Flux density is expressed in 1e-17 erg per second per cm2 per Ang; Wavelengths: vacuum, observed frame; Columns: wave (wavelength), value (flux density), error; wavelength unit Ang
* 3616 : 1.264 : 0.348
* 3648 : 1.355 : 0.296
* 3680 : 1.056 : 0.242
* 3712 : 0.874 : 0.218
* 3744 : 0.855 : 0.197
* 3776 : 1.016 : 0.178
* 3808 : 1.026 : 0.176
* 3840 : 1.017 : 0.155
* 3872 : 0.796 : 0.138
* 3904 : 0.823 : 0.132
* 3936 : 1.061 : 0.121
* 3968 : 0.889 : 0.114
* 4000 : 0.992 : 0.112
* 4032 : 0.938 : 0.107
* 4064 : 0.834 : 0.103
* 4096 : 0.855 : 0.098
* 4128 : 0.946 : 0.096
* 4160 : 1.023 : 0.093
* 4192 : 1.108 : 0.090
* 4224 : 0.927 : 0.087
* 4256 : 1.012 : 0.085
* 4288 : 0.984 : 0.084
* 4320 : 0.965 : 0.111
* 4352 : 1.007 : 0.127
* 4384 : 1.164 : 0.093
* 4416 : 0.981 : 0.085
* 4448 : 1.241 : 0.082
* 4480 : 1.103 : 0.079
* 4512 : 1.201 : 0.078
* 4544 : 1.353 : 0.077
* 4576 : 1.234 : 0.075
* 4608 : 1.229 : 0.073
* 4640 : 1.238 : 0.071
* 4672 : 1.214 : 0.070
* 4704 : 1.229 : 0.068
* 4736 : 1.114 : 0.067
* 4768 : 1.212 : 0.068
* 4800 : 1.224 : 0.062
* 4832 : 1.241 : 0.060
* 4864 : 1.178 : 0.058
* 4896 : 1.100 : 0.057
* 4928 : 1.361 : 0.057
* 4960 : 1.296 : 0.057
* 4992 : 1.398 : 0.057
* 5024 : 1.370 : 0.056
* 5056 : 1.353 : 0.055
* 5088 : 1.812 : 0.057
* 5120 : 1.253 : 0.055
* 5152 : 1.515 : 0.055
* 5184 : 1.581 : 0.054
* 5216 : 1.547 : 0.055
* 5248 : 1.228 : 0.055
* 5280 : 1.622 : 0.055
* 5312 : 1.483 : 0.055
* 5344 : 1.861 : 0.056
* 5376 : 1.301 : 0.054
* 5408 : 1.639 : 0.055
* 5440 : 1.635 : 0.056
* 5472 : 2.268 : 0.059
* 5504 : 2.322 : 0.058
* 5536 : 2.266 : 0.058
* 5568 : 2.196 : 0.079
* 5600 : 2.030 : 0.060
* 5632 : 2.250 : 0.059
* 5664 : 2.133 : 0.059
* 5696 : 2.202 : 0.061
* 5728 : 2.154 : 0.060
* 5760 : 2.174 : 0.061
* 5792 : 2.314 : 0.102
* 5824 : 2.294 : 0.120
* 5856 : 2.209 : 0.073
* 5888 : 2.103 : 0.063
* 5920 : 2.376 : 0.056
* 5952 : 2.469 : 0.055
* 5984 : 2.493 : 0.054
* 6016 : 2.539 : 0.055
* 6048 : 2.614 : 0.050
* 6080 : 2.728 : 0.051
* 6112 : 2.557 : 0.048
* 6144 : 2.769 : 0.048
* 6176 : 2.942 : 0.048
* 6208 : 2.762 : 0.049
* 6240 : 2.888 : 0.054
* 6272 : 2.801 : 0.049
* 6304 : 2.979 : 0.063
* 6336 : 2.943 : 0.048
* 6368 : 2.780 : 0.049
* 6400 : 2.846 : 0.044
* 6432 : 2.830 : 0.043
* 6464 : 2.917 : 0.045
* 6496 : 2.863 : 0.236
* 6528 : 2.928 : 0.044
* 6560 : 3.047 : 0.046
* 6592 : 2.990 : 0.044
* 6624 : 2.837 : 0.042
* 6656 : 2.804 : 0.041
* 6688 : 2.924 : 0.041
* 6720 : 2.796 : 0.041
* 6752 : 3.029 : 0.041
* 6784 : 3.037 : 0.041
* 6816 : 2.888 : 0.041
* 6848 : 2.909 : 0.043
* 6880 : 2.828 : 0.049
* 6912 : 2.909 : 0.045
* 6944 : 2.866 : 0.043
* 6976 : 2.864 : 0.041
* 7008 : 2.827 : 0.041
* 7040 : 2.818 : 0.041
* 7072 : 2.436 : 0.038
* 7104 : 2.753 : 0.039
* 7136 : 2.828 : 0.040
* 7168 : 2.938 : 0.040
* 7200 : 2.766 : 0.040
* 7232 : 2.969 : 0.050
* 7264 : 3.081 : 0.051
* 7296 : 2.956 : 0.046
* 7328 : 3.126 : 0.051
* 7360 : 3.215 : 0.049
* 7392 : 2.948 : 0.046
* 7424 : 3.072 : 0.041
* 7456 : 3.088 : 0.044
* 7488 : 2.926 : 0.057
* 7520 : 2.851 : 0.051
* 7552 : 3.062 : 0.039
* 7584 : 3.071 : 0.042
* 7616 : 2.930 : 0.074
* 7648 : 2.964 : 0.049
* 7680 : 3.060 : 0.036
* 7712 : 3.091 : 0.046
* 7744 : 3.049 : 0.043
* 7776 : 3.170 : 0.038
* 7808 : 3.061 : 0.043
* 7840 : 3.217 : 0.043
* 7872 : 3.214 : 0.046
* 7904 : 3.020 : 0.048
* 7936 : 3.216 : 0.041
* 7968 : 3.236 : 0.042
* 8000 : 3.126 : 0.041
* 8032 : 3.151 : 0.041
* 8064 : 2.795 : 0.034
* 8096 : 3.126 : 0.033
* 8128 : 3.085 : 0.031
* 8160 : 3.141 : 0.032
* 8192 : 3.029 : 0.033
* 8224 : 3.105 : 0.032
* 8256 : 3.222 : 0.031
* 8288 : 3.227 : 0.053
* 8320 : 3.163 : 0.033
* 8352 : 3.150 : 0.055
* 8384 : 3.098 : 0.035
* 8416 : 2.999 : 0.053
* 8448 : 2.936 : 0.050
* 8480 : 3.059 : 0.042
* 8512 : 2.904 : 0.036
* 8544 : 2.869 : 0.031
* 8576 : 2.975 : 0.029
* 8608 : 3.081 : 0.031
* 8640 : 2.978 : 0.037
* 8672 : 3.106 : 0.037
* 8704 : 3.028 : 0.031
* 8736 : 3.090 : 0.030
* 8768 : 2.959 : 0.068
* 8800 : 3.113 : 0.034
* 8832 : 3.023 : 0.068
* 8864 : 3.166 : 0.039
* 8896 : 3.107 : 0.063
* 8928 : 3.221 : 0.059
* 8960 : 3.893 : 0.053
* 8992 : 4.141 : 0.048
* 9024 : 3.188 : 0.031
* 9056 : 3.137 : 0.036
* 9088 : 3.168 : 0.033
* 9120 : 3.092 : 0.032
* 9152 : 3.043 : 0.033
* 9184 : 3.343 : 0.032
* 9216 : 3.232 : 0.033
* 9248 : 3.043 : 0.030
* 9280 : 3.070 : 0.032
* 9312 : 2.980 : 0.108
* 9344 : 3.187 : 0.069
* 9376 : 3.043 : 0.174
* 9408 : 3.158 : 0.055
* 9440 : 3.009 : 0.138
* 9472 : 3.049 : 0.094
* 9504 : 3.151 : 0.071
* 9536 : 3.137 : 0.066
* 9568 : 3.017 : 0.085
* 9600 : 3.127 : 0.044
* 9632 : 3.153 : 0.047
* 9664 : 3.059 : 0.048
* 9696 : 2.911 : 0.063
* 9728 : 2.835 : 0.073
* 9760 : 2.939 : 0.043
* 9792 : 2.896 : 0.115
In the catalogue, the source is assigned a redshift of 0.367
